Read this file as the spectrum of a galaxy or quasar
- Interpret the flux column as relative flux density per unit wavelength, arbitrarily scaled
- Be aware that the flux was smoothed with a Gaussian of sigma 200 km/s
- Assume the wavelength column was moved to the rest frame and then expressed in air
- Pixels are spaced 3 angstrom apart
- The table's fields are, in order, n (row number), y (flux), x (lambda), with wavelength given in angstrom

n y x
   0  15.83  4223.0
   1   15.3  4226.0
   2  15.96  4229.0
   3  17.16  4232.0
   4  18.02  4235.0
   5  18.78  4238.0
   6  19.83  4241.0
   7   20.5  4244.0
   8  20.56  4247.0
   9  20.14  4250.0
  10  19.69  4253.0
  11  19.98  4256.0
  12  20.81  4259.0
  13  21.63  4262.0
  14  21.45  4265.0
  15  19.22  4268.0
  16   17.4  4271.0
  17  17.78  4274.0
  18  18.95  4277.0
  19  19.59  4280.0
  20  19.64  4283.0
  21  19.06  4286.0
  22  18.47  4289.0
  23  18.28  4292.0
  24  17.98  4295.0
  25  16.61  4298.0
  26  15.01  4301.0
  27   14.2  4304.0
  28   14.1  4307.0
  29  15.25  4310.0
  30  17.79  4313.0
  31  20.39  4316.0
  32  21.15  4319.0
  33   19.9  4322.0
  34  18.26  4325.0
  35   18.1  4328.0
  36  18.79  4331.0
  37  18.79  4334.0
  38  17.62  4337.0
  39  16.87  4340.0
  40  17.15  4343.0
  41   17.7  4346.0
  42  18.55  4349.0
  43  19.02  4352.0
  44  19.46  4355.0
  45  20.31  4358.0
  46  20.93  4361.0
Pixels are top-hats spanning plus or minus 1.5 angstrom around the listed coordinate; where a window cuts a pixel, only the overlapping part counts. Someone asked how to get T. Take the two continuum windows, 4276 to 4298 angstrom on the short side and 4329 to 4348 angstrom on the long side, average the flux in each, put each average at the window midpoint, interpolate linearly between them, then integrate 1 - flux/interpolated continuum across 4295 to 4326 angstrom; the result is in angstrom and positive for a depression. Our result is 1.7 angstrom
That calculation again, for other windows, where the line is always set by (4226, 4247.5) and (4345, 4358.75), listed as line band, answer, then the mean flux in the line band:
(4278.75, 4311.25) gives 2.73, 17.1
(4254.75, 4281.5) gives -1.60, 19.6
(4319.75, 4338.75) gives 0.21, 18.7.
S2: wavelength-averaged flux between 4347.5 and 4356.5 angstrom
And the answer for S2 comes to 19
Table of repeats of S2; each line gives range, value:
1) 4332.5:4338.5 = 18.2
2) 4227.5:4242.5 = 17.9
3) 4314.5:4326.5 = 19.9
